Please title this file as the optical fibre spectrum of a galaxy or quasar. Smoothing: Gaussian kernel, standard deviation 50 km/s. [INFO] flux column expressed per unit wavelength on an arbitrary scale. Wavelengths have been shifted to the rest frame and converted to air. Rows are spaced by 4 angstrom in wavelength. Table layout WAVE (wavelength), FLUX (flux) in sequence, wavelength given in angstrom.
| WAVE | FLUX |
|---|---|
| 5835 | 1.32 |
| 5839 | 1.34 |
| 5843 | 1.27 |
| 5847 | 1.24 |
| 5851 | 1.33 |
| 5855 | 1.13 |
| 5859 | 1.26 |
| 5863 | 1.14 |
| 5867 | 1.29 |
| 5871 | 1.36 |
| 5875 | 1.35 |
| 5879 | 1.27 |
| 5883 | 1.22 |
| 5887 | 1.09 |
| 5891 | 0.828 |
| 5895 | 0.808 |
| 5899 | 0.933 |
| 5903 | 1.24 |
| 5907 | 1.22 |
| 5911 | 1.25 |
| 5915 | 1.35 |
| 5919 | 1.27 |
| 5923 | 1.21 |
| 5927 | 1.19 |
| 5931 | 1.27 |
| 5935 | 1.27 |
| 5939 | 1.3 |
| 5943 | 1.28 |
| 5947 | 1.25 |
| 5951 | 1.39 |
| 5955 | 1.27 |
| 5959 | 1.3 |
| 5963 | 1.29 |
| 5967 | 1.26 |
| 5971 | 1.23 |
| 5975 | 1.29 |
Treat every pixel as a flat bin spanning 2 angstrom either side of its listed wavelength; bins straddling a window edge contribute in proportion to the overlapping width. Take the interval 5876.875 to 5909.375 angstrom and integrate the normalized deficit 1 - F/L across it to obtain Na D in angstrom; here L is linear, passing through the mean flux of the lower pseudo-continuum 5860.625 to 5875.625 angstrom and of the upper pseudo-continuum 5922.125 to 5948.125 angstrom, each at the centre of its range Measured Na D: 4.9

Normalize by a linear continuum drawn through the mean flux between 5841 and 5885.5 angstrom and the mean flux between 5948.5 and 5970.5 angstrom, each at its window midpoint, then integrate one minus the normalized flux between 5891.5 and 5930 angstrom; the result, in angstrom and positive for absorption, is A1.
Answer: 3.7 angstrom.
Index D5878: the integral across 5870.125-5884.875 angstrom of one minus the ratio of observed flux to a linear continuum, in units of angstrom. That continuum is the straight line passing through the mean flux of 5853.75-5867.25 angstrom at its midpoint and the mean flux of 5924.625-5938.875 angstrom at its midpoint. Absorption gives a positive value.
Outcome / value -1.05 angstrom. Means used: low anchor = 1.2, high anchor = 1.25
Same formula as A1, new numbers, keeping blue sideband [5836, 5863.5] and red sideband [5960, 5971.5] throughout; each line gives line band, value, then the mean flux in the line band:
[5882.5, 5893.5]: 2.2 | 1.01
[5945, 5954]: -0.3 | 1.31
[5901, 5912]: 0.2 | 1.24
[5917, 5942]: 0.2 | 1.25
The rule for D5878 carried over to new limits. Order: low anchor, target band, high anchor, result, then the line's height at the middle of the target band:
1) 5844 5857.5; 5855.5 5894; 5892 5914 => -0.5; 1.17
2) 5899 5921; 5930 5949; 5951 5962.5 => 0.1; 1.28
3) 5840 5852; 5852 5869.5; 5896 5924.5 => 0.6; 1.26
